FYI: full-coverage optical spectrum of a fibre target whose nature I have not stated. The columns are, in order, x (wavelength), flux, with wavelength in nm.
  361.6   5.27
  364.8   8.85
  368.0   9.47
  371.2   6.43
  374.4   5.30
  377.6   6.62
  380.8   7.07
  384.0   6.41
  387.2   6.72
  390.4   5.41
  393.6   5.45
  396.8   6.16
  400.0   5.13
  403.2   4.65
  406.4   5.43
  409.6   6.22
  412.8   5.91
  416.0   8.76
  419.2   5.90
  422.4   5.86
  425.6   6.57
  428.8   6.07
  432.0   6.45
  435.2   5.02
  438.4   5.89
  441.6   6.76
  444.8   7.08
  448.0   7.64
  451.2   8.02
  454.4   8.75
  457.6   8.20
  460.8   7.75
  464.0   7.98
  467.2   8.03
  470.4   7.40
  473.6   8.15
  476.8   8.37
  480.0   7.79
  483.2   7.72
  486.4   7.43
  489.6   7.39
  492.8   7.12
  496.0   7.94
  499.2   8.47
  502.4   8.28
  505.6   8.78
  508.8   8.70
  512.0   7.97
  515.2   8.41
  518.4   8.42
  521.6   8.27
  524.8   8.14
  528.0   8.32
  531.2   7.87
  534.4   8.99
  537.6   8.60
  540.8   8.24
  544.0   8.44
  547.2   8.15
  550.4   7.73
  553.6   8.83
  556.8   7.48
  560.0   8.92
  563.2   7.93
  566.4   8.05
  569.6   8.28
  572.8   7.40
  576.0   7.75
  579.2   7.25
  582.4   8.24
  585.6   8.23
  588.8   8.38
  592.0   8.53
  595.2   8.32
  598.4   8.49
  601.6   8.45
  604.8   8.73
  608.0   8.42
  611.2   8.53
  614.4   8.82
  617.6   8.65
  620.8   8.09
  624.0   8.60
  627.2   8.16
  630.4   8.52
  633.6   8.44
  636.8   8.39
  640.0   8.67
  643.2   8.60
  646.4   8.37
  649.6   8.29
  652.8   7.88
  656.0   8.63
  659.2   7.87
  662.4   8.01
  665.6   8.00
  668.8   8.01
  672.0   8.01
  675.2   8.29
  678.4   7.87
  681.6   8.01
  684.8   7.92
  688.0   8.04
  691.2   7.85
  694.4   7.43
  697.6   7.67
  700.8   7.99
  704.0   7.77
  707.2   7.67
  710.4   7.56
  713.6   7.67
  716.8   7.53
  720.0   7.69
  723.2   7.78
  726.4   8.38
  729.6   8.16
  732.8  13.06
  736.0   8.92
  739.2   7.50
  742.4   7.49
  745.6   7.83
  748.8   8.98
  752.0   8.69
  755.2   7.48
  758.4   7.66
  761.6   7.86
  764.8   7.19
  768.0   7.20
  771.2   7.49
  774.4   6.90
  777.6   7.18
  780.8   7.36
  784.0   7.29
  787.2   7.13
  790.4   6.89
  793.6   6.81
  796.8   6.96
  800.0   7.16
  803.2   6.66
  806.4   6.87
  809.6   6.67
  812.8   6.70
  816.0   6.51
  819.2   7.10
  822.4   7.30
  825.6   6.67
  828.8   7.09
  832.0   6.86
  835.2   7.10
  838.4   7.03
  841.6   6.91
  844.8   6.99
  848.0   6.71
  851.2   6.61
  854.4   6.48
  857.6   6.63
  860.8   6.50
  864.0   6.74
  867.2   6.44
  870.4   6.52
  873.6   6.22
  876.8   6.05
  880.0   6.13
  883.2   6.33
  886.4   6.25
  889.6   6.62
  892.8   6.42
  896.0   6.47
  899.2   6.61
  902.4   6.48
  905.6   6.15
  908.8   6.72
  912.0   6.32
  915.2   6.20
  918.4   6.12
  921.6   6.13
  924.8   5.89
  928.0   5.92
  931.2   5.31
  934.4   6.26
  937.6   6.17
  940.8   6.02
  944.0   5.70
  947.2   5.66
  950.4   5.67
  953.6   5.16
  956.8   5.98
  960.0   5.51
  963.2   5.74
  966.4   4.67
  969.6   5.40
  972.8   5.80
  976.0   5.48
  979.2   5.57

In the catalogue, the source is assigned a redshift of 0.12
